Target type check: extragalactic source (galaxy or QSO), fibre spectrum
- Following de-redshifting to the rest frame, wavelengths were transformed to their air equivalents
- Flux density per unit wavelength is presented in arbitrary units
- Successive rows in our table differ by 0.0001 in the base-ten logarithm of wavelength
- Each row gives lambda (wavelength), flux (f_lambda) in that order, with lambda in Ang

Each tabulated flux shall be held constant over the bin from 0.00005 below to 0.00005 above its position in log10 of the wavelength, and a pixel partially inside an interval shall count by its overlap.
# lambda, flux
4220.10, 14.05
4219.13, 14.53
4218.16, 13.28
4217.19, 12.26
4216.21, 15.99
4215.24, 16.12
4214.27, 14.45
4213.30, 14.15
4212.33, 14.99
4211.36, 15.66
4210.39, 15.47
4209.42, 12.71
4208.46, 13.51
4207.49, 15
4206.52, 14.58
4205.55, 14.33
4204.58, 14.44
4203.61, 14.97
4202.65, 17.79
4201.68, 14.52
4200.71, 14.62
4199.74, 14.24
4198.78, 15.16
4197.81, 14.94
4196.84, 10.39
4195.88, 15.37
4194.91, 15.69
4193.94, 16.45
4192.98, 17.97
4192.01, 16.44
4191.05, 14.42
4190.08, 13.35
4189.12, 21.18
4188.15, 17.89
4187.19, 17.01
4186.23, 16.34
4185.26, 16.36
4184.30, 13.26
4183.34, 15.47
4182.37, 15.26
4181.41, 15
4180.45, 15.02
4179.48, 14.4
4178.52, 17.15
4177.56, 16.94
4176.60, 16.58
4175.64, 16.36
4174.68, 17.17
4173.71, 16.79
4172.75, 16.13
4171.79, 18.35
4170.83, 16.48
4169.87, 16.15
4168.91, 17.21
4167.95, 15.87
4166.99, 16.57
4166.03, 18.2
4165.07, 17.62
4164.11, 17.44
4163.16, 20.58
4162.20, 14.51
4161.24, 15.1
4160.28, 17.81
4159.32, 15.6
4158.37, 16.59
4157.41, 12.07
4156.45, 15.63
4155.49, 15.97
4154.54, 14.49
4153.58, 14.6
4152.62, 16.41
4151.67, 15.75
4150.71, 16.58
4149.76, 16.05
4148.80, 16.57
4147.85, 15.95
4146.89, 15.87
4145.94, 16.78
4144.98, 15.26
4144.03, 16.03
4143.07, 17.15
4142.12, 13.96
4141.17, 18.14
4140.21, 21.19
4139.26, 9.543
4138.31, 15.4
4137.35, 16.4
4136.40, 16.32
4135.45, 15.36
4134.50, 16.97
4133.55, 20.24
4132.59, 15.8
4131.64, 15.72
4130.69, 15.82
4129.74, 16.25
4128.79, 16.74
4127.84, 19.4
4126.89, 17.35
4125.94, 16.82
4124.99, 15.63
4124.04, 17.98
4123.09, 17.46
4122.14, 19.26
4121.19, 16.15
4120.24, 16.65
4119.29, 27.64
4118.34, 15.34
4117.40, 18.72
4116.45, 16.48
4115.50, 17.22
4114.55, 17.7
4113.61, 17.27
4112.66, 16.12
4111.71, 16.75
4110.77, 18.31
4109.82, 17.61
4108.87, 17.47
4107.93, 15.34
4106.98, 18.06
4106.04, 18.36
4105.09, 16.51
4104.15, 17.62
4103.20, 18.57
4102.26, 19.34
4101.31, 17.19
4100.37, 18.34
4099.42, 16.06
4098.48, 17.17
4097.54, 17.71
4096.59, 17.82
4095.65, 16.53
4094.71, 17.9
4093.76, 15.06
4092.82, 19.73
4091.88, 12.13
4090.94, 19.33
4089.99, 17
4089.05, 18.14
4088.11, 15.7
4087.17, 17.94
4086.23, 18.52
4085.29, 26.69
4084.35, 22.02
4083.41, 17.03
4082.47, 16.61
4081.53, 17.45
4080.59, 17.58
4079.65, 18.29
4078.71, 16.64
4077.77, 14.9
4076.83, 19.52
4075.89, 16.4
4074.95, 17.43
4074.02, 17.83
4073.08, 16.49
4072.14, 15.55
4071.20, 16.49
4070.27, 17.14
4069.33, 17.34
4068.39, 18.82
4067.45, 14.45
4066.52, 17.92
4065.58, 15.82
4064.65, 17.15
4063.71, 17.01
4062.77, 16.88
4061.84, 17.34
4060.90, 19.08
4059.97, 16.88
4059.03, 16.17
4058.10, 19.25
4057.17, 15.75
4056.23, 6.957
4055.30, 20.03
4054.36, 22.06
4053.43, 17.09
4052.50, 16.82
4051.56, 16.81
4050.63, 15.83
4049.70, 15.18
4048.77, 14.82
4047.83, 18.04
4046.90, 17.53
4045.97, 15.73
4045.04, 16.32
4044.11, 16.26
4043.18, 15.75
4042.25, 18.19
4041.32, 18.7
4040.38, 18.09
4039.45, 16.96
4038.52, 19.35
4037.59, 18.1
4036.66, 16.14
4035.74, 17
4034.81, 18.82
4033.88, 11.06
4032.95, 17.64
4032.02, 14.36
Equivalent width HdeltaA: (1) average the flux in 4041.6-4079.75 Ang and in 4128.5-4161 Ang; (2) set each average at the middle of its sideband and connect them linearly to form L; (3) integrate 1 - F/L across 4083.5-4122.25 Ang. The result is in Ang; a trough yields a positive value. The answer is -3.4 Ang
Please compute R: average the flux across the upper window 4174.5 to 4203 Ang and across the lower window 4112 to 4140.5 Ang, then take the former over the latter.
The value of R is 0.9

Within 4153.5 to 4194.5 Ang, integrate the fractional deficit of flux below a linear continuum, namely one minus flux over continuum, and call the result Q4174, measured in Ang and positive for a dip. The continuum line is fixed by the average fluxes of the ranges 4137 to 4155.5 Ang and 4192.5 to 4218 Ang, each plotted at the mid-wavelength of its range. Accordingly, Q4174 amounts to -2.41 Ang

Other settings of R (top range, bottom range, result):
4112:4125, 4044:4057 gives 1.09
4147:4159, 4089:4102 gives 0.91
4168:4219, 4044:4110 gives 0.90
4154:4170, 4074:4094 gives 0.91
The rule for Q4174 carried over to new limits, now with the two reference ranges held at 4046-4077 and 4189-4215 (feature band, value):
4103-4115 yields -0.8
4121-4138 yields -1.1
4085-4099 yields -1.1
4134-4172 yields -1.4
